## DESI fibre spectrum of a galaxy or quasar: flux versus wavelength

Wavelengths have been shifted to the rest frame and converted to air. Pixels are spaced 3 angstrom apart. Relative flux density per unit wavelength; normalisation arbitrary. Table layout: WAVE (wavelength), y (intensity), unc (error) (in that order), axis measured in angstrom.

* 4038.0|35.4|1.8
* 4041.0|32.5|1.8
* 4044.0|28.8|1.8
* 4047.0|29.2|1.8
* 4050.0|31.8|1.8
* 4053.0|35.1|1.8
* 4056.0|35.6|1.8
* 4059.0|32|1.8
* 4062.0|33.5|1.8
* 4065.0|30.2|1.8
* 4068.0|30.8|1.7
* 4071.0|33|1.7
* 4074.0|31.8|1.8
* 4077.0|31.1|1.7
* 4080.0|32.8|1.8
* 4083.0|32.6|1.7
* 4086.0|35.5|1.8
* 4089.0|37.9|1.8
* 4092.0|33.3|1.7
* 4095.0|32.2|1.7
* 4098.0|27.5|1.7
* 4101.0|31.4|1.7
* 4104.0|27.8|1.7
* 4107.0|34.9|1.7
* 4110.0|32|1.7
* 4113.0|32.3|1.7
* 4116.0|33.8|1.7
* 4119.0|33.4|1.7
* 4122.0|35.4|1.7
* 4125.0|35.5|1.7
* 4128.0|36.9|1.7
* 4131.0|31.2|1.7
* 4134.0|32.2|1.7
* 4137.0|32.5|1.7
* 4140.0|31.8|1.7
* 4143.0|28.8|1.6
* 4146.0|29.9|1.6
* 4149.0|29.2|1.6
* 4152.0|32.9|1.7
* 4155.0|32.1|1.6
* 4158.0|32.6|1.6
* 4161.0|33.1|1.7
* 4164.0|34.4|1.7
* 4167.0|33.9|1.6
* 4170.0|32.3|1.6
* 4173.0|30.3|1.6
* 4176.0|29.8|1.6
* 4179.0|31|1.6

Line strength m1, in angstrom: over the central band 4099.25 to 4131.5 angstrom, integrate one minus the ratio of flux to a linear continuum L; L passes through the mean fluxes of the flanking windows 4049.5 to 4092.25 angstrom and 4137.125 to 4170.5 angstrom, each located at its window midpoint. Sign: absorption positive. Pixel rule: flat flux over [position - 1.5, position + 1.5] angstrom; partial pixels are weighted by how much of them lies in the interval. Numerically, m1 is -0.67 angstrom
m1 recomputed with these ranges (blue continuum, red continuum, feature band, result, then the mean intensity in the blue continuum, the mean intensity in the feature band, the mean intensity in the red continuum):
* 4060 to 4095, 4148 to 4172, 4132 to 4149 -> 0.93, 32.9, 30.9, 32.6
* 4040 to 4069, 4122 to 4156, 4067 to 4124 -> -0.98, 32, 32.6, 32.2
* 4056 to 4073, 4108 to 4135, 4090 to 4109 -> 1.00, 32.2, 31.4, 33.7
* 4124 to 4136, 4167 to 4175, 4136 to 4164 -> 1.02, 33.8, 31.6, 31.7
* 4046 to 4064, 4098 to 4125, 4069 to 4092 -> -0.52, 32.9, 33.5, 32.5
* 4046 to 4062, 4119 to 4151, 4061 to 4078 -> 0.58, 32.9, 31.7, 32.4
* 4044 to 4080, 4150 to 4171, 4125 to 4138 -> -0.31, 32.1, 33.5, 33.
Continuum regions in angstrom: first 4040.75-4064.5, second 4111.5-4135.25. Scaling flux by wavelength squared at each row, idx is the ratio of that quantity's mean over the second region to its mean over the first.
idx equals 1.09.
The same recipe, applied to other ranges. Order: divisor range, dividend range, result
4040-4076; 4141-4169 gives 1.04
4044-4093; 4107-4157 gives 1.02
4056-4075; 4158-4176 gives 1.06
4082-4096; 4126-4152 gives 0.94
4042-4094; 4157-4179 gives 1.04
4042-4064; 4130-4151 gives 1.00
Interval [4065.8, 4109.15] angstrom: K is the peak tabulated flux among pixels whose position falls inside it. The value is 37.9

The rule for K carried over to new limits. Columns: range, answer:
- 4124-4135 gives 36.9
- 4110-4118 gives 33.8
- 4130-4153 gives 32.9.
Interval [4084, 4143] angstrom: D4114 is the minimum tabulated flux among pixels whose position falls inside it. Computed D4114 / 27.5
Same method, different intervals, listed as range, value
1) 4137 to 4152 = 28.8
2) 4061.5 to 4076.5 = 30.2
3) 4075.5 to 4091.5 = 31.1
